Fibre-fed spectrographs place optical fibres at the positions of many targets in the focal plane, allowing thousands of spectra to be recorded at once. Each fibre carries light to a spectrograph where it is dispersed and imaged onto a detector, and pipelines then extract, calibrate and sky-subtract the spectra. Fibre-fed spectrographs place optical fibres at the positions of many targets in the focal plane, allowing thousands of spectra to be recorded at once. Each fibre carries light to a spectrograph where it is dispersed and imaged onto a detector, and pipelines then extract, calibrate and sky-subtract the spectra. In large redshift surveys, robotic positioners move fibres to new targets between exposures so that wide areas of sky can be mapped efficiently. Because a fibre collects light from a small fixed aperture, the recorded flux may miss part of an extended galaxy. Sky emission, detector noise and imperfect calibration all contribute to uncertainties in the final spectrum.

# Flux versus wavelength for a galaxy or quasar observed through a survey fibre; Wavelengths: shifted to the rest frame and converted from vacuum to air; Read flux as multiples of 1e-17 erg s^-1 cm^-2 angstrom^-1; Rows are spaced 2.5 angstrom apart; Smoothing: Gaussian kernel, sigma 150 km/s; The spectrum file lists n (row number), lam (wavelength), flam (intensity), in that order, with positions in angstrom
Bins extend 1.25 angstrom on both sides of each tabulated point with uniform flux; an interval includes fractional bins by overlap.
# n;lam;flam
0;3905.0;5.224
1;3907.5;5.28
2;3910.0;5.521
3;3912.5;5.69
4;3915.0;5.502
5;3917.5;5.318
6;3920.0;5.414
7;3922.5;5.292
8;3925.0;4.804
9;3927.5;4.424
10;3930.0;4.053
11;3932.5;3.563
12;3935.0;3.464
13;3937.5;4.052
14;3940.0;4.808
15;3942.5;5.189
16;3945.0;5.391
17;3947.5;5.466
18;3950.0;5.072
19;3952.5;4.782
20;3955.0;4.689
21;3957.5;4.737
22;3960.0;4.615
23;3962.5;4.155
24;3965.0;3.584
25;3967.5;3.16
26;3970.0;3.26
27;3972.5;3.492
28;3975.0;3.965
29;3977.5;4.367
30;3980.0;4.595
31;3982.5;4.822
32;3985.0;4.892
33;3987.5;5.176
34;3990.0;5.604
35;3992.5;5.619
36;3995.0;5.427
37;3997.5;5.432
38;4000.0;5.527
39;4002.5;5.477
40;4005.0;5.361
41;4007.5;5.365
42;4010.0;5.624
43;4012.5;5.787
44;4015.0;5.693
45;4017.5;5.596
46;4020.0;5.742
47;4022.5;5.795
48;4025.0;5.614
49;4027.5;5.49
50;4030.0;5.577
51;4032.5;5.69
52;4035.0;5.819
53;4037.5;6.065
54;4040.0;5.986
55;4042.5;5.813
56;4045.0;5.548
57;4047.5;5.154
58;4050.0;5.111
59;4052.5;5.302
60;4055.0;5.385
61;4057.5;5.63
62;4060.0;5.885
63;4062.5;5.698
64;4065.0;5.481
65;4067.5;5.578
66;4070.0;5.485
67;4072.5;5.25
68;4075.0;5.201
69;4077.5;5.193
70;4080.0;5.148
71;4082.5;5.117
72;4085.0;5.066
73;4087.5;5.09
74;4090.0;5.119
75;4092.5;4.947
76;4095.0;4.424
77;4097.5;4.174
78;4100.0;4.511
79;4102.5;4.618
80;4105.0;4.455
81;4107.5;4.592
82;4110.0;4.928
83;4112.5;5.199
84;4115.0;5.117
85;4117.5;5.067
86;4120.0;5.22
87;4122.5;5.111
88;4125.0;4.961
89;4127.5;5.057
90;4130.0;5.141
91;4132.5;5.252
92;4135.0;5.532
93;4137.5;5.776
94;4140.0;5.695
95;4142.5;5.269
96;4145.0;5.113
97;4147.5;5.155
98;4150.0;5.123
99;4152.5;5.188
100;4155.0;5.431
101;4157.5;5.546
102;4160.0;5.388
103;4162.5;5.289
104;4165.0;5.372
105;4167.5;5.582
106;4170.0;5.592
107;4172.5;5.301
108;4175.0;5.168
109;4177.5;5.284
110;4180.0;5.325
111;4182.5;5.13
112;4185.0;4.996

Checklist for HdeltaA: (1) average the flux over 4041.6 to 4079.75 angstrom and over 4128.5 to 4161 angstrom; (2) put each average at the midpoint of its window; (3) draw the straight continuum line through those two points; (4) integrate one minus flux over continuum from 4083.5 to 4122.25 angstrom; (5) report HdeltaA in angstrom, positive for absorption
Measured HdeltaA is 3.95 angstrom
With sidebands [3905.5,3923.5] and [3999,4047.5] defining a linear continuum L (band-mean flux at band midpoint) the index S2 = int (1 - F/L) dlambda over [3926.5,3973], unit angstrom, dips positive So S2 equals 9.9 angstrom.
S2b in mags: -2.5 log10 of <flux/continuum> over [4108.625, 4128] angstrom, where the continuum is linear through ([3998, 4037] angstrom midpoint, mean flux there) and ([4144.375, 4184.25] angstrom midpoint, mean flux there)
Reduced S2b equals 0.07 mag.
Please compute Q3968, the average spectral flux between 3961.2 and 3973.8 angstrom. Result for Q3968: 3.54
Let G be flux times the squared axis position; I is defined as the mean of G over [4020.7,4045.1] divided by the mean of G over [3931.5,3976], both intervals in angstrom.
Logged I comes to 1.4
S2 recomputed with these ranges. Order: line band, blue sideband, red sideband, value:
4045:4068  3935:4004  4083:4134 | -3.1 angstrom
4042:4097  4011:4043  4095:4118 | -0.9 angstrom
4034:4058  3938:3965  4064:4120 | -3.1 angstrom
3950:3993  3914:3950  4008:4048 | 6.0 angstrom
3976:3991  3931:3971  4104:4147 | -1.2 angstrom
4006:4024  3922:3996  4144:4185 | -3.4 angstrom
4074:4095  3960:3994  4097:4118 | -1.7 angstrom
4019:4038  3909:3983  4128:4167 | -3.2 angstrom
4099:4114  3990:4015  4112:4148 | 1.6 angstrom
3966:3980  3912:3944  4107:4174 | 3.2 angstrom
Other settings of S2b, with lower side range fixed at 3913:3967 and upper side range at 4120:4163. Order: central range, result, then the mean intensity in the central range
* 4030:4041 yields -0.18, 5.85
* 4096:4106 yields 0.17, 4.44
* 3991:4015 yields -0.14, 5.52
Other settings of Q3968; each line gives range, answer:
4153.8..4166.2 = 5.41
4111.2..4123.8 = 5.14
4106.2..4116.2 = 4.96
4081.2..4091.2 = 5.1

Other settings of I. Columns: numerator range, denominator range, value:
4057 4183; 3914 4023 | 1.15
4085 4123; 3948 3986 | 1.21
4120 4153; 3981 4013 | 1.05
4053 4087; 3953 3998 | 1.25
